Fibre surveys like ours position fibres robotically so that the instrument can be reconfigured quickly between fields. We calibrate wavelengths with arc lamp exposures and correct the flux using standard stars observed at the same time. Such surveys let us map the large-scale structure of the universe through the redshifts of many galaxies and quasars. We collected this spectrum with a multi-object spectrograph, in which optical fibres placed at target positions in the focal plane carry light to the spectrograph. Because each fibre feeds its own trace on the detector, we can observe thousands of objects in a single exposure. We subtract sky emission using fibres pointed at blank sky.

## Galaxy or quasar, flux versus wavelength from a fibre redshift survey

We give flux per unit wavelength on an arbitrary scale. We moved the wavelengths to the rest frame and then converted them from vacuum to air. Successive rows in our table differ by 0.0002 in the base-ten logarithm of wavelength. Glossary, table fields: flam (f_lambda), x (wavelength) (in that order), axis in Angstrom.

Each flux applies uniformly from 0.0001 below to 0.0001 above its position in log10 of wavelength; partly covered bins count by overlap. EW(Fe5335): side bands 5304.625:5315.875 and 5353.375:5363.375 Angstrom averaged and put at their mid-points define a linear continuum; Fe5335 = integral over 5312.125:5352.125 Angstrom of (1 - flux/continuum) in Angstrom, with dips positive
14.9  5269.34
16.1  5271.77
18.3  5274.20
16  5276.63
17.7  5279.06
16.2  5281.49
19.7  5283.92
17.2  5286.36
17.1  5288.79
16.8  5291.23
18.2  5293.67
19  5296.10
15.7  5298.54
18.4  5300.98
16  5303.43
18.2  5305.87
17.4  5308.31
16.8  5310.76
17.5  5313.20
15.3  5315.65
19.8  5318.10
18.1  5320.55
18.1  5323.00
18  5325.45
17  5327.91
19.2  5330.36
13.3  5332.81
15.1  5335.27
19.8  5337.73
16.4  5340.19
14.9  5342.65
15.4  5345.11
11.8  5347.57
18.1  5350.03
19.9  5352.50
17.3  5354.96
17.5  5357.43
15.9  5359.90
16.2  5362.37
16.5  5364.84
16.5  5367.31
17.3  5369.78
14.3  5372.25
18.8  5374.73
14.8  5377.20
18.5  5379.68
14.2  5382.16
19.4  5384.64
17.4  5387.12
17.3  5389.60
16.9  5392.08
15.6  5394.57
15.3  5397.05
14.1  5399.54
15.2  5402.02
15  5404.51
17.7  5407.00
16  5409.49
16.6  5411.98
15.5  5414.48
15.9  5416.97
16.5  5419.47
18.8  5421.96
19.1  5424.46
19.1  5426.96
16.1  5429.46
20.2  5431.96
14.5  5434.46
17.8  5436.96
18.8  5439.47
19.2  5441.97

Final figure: 0.6 Angstrom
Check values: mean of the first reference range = 17.2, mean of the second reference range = 16.8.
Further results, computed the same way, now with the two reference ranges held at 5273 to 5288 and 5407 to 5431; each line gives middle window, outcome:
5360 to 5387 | 1.0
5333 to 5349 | 1.7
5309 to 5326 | -0.2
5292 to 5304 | 0.0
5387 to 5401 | 1.0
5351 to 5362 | -0.2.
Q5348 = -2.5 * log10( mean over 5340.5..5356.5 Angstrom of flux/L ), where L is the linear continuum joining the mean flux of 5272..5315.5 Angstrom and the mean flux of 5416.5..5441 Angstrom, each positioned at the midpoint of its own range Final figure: 0.08 mag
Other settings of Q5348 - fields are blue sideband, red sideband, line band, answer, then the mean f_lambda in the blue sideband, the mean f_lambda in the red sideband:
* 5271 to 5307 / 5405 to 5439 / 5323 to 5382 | 0.04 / 17.4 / 17.2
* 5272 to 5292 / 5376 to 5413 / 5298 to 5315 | 0.00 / 17.3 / 16.3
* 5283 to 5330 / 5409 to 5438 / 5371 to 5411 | 0.07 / 17.6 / 17.2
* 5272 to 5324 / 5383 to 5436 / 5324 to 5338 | 0.02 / 17.5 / 16.8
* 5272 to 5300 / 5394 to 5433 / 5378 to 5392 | -0.03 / 17.4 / 16.7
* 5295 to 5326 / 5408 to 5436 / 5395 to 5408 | 0.12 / 17.5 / 17.1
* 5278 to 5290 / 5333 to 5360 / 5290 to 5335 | -0.02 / 17.6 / 16.5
